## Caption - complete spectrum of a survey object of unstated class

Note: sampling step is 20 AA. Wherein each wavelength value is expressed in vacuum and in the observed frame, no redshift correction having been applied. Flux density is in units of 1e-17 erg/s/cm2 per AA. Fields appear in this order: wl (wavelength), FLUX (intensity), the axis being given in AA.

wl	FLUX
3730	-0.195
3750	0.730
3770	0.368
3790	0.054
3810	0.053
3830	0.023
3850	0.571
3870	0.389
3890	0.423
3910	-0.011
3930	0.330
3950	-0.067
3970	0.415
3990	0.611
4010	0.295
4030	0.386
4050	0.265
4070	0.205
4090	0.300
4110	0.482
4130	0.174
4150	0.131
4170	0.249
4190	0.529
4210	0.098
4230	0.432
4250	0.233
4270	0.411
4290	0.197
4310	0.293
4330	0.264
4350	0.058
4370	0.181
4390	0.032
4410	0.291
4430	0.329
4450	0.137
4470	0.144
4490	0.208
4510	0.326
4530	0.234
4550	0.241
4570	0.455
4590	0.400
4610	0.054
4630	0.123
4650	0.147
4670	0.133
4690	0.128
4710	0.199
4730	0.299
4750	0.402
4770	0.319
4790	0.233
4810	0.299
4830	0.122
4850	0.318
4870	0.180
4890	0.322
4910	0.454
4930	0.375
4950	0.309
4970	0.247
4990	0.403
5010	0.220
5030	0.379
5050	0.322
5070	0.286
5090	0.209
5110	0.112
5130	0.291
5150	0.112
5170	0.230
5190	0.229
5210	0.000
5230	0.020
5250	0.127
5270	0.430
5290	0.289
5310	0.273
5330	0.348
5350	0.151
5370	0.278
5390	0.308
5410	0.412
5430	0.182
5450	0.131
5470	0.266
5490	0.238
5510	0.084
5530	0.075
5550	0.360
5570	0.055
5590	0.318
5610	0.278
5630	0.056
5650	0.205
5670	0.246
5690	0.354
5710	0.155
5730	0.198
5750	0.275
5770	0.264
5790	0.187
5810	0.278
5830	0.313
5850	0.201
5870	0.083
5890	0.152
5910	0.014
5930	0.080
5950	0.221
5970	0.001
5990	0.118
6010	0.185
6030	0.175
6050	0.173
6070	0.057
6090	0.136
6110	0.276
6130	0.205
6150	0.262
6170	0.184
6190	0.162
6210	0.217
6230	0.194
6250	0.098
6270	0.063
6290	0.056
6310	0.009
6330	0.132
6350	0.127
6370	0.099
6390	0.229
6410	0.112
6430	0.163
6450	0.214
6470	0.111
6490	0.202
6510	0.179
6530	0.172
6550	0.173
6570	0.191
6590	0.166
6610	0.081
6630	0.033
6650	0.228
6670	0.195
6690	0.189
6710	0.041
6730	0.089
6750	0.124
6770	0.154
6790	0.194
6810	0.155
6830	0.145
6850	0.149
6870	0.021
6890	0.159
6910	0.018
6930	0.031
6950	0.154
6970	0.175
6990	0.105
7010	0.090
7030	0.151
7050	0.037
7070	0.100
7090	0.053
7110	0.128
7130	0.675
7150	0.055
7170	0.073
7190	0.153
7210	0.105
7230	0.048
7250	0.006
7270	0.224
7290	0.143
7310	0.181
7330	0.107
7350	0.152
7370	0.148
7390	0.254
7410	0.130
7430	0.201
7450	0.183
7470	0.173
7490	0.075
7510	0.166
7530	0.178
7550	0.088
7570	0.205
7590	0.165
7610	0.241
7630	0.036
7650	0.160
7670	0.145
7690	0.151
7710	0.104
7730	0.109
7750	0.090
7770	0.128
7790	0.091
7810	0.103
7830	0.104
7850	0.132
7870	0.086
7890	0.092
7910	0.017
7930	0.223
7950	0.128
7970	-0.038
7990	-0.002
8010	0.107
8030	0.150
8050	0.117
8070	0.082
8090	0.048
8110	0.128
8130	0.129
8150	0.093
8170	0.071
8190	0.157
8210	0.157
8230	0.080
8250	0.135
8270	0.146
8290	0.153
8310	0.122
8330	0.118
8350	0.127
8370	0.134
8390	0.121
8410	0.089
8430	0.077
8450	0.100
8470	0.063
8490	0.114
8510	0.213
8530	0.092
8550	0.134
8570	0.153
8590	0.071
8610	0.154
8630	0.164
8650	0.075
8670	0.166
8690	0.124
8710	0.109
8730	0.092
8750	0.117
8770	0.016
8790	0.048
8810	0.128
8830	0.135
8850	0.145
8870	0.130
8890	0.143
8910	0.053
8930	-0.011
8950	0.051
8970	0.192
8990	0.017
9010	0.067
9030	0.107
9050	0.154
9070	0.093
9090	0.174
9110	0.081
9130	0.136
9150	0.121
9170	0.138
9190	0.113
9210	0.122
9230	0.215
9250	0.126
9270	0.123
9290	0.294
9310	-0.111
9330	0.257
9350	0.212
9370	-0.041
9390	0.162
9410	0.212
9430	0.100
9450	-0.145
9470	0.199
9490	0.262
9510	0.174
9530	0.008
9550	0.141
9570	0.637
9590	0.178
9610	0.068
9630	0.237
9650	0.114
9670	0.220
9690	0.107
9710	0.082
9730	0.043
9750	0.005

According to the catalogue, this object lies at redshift 0.91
